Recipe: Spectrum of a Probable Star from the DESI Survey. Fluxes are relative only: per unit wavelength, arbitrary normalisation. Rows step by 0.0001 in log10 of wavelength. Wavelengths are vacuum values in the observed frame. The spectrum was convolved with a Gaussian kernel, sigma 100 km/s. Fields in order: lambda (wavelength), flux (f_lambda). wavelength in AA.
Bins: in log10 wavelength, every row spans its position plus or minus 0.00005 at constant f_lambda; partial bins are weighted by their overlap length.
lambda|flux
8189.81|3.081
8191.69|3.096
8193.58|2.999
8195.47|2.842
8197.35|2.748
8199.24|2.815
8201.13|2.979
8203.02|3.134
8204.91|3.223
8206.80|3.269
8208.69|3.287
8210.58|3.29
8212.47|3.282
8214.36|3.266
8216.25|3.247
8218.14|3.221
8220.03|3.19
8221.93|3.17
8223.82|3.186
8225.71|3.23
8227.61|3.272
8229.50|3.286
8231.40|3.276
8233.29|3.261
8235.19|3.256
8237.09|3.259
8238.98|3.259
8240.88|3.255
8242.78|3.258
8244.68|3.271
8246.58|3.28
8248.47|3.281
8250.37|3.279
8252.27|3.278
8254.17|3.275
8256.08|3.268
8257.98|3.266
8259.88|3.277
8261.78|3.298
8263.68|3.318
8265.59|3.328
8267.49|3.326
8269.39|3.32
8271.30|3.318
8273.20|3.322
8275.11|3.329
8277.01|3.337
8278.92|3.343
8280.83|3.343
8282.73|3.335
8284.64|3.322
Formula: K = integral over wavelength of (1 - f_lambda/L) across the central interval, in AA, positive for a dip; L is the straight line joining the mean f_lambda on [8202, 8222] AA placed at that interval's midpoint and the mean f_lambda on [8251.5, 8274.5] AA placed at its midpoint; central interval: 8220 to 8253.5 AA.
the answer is 0.13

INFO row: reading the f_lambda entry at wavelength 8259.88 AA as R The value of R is 3.277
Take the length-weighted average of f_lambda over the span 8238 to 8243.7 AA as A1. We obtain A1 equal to 3.26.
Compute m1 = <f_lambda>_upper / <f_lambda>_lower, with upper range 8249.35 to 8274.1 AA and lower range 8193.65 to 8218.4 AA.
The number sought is 1.06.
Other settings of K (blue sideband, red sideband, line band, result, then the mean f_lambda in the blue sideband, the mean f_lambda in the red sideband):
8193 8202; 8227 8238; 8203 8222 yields -1.3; 2.87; 3.27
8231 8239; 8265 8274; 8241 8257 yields 0.1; 3.26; 3.32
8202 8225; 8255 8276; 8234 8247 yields 0.0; 3.23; 3.31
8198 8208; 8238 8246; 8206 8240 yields -0.9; 3.08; 3.26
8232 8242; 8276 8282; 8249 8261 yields 0.1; 3.26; 3.34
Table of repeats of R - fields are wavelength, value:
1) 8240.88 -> 3.255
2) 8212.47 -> 3.282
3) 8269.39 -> 3.32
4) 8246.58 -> 3.28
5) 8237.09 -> 3.259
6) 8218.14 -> 3.221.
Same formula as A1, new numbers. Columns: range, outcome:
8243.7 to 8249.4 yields 3.28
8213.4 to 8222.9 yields 3.22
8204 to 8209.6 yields 3.26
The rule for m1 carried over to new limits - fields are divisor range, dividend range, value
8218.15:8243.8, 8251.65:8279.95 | 1.02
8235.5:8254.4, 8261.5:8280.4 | 1.02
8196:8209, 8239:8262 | 1.07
